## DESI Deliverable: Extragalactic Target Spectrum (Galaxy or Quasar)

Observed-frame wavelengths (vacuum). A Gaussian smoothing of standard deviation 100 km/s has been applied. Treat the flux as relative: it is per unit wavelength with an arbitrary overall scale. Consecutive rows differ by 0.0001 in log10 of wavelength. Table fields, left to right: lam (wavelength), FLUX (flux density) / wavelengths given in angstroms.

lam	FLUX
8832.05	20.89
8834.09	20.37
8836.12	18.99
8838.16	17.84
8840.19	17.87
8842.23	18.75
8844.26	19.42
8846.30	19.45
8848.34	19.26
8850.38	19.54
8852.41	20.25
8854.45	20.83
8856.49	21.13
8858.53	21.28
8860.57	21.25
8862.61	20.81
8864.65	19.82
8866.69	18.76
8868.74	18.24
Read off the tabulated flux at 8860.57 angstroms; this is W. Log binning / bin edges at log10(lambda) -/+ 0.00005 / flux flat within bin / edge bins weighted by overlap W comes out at 21.25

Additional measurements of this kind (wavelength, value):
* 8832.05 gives 20.89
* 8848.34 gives 19.26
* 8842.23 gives 18.75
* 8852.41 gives 20.25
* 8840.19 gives 17.87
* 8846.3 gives 19.45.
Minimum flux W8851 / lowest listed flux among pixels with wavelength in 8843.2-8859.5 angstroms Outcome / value 19.26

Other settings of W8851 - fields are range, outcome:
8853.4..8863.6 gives 20.81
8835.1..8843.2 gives 17.84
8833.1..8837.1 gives 18.99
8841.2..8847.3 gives 18.75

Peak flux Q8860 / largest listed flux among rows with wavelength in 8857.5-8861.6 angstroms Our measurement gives 21.28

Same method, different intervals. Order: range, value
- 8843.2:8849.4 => 19.45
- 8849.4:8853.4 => 20.25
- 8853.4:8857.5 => 21.13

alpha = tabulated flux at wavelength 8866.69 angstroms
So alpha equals 18.76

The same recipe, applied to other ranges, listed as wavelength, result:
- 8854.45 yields 20.83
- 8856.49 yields 21.13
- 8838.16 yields 17.84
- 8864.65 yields 19.82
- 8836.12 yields 18.99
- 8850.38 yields 19.54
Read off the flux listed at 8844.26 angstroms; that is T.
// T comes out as 19.42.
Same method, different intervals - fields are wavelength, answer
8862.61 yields 20.81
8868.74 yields 18.24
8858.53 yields 21.28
